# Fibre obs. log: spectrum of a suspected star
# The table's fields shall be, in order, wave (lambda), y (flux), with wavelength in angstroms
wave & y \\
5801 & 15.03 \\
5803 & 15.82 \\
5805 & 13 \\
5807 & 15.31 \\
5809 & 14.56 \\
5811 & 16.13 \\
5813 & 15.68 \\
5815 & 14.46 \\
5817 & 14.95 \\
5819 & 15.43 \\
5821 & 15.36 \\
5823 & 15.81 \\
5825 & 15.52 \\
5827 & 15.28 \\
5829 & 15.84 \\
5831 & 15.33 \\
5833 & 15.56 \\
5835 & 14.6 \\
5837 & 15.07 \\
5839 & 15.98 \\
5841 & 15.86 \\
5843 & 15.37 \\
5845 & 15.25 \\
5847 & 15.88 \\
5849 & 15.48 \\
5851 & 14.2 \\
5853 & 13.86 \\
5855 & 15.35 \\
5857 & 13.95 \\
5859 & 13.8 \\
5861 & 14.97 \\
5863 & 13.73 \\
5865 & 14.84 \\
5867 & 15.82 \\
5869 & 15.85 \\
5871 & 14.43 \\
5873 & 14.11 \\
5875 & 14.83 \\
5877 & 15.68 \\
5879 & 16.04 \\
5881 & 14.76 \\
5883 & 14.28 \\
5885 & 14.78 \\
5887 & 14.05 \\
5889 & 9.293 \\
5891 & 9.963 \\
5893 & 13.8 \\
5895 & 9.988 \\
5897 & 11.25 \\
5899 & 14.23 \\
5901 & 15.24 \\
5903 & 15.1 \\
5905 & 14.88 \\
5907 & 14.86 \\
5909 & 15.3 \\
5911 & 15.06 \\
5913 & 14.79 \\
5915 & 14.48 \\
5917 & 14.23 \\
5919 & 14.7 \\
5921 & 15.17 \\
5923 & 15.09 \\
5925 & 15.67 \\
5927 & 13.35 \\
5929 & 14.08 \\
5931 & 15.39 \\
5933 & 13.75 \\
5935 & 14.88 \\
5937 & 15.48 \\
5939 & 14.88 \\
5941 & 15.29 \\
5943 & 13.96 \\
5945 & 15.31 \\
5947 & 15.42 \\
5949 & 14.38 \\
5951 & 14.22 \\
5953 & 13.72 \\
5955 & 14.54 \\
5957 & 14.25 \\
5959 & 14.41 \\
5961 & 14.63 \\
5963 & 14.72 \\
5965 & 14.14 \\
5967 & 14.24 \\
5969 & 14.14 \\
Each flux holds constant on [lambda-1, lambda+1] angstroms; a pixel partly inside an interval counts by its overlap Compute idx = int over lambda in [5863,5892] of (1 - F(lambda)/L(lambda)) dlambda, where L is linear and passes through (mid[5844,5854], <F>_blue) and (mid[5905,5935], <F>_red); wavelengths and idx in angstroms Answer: 1.31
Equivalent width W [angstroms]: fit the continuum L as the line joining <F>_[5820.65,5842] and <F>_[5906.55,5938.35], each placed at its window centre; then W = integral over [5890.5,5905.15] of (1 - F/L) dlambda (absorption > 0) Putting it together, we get 1.9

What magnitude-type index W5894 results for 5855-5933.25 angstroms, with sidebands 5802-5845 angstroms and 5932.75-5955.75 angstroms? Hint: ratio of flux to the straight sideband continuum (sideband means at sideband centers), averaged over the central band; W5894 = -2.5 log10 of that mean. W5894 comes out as 0.050 mag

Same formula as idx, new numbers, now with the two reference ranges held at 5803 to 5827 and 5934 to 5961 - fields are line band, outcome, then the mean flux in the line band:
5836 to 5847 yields -0.4 angstroms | 15.5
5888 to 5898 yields 2.7 angstroms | 10.9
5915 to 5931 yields 0.1 angstroms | 14.7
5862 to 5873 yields 0.1 angstroms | 14.9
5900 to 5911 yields -0.2 angstroms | 15.1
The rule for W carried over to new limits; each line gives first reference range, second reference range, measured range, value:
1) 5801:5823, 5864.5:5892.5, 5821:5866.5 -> -1.31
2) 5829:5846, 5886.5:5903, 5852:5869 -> -0.55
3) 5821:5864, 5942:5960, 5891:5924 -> 1.31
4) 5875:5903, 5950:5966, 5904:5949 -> -2.85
